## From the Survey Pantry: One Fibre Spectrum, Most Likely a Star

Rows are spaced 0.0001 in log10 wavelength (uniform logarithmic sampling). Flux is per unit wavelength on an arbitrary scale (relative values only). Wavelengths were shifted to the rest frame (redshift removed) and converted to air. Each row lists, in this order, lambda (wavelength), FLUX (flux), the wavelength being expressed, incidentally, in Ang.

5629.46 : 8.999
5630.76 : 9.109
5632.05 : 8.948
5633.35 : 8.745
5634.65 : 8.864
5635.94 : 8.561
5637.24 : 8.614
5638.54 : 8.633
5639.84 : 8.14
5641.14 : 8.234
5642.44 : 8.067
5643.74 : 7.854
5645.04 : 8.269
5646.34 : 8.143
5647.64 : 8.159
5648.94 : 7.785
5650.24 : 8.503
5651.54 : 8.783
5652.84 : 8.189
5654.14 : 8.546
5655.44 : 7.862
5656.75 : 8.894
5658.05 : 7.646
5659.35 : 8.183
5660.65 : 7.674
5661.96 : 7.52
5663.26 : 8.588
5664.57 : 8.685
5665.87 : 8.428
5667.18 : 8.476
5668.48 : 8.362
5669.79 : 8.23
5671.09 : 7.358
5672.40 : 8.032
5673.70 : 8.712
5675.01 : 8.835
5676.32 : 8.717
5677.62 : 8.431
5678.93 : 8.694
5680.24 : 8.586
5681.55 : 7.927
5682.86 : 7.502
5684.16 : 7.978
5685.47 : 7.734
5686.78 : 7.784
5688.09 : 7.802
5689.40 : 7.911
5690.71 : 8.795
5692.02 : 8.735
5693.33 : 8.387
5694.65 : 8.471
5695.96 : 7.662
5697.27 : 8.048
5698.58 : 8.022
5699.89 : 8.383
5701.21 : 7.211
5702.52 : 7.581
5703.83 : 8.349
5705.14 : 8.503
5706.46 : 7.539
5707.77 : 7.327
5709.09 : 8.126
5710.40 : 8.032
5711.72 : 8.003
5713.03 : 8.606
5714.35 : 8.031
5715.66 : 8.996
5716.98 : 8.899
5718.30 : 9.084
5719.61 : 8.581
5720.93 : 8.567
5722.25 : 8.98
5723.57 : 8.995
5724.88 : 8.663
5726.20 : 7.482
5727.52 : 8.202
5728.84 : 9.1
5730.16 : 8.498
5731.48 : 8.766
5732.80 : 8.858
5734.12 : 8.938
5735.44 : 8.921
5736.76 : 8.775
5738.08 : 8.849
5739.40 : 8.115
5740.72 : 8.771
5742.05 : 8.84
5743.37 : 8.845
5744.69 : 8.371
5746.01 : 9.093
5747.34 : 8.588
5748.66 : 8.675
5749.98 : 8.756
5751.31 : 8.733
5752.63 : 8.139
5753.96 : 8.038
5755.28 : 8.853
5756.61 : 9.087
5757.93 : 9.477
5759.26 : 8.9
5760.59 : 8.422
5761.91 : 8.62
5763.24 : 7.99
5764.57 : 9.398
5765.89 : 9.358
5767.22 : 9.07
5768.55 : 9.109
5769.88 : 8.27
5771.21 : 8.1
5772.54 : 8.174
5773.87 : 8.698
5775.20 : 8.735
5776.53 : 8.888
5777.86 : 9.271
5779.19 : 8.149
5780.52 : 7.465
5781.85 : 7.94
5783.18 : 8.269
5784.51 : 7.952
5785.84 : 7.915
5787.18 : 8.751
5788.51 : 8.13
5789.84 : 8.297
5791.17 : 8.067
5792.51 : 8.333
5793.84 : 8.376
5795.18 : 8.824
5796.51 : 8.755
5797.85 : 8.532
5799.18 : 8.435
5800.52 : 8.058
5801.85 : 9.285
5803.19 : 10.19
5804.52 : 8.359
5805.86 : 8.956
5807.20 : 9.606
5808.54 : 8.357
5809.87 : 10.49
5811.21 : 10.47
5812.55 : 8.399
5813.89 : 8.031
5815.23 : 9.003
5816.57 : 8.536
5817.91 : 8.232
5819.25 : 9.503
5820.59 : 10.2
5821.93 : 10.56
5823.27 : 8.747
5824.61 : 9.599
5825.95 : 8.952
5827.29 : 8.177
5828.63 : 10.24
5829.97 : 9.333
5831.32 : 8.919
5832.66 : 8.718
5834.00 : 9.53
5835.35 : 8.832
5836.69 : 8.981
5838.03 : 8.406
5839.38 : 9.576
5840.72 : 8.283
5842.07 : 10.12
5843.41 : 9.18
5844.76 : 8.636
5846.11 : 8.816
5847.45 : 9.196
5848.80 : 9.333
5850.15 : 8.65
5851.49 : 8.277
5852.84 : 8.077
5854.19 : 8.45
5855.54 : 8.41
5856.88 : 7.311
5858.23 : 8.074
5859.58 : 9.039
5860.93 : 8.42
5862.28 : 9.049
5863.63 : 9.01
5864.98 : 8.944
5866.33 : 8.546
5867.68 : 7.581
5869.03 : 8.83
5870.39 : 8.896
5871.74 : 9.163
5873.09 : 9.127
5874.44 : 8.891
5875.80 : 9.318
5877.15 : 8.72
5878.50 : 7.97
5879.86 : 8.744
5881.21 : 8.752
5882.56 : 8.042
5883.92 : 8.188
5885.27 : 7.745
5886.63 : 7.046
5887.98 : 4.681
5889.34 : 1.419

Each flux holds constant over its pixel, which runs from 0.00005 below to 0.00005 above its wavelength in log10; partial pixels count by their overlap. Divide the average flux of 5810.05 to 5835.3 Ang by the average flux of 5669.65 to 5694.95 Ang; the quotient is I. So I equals 1.1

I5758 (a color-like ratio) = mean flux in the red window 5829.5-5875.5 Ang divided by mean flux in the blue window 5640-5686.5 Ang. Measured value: 1.07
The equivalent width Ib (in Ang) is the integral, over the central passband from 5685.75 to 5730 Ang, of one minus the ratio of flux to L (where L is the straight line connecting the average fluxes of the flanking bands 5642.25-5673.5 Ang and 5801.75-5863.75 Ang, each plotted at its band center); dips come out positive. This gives 0.8 Ang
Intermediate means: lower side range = 8.19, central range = 8.27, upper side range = 8.99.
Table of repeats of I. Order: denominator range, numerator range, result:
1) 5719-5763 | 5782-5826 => 1.02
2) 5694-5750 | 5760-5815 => 1.02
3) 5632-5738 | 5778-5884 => 1.05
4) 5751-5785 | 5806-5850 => 1.07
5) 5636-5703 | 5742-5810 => 1.05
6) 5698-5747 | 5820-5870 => 1.05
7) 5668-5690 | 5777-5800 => 1.02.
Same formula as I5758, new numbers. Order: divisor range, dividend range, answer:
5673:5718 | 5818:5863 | 1.09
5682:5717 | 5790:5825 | 1.11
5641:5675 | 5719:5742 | 1.05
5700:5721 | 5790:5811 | 1.08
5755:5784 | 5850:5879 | 0.99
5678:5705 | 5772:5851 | 1.09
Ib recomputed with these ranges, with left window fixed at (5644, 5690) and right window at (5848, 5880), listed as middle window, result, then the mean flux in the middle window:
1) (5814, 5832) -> -1.4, 9.19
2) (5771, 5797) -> 0.3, 8.36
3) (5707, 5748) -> -1.2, 8.57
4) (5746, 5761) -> -0.6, 8.72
